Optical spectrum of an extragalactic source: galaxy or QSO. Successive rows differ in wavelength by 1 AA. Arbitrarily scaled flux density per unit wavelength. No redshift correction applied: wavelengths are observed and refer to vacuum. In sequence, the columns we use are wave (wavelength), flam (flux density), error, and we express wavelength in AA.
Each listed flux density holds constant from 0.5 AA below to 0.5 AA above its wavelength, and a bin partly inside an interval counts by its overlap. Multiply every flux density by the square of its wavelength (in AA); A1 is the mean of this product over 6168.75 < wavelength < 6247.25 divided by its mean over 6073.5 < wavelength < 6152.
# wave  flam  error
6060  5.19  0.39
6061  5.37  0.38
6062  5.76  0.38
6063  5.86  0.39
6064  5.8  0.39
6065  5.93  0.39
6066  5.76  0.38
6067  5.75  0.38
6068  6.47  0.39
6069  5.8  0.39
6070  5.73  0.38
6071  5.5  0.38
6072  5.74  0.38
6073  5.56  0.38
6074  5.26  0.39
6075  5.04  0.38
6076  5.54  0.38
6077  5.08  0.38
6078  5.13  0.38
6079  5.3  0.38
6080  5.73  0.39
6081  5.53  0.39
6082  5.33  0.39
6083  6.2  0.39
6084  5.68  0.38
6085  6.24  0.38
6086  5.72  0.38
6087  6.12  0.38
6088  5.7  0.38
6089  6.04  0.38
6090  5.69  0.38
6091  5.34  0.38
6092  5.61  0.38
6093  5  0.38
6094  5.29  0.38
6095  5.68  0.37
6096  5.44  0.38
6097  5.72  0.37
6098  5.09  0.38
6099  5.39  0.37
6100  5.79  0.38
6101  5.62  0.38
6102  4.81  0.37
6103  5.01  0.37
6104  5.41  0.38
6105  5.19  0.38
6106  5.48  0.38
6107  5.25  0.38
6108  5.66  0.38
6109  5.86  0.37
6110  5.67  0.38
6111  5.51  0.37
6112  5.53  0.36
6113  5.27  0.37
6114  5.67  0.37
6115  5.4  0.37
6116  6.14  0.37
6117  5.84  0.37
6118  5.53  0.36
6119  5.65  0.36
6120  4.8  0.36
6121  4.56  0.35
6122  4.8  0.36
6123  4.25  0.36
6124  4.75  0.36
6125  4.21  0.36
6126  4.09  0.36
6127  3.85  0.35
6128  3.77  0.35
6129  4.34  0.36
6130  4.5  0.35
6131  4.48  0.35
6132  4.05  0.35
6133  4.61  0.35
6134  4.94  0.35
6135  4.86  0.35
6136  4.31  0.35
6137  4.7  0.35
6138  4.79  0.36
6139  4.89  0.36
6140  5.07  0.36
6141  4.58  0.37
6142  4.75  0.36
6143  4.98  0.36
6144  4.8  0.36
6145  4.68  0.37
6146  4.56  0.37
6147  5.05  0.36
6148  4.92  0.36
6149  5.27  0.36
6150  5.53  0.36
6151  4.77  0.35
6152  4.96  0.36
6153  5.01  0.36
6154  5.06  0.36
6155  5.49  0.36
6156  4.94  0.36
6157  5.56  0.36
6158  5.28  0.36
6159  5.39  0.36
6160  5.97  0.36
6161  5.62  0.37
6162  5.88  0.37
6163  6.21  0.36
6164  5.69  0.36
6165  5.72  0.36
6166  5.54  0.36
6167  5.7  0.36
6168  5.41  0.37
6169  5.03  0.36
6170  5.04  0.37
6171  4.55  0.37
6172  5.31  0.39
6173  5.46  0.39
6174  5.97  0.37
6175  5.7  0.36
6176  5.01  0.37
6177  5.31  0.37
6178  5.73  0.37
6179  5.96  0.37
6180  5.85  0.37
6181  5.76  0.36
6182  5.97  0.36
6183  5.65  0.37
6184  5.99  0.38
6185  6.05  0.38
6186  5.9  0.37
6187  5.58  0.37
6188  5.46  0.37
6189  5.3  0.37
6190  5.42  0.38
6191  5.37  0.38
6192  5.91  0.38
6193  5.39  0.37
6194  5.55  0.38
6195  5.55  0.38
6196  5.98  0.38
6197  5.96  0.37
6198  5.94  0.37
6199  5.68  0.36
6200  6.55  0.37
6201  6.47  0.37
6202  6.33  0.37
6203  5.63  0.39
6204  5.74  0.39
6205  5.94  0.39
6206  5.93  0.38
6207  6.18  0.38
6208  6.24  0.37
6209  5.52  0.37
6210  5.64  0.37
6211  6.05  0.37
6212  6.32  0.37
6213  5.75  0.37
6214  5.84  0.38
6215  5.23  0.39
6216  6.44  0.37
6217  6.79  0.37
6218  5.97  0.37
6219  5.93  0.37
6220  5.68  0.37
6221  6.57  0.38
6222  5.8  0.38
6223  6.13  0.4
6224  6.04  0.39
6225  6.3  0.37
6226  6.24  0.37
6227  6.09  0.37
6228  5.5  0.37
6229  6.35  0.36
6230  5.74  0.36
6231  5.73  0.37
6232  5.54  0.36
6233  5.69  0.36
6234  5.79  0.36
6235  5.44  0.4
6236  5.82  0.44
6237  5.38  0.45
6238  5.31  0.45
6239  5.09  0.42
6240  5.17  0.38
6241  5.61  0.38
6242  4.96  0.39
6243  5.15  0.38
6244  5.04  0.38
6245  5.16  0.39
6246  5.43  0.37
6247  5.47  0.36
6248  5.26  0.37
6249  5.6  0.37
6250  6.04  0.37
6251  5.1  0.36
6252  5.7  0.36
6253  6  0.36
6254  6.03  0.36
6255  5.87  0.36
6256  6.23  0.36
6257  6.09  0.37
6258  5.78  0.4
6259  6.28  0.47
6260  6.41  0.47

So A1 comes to 1.14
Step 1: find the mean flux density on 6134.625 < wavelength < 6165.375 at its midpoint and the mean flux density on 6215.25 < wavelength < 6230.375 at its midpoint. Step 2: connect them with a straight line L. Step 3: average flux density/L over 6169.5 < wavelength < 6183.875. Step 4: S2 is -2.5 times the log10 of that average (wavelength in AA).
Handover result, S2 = -0.01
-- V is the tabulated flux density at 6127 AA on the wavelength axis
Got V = 3.85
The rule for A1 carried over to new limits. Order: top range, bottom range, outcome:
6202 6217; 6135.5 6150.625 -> 1.25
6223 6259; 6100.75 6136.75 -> 1.18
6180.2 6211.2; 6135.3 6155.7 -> 1.21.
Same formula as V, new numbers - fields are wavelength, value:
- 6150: 5.53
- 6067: 5.75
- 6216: 6.44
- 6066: 5.76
